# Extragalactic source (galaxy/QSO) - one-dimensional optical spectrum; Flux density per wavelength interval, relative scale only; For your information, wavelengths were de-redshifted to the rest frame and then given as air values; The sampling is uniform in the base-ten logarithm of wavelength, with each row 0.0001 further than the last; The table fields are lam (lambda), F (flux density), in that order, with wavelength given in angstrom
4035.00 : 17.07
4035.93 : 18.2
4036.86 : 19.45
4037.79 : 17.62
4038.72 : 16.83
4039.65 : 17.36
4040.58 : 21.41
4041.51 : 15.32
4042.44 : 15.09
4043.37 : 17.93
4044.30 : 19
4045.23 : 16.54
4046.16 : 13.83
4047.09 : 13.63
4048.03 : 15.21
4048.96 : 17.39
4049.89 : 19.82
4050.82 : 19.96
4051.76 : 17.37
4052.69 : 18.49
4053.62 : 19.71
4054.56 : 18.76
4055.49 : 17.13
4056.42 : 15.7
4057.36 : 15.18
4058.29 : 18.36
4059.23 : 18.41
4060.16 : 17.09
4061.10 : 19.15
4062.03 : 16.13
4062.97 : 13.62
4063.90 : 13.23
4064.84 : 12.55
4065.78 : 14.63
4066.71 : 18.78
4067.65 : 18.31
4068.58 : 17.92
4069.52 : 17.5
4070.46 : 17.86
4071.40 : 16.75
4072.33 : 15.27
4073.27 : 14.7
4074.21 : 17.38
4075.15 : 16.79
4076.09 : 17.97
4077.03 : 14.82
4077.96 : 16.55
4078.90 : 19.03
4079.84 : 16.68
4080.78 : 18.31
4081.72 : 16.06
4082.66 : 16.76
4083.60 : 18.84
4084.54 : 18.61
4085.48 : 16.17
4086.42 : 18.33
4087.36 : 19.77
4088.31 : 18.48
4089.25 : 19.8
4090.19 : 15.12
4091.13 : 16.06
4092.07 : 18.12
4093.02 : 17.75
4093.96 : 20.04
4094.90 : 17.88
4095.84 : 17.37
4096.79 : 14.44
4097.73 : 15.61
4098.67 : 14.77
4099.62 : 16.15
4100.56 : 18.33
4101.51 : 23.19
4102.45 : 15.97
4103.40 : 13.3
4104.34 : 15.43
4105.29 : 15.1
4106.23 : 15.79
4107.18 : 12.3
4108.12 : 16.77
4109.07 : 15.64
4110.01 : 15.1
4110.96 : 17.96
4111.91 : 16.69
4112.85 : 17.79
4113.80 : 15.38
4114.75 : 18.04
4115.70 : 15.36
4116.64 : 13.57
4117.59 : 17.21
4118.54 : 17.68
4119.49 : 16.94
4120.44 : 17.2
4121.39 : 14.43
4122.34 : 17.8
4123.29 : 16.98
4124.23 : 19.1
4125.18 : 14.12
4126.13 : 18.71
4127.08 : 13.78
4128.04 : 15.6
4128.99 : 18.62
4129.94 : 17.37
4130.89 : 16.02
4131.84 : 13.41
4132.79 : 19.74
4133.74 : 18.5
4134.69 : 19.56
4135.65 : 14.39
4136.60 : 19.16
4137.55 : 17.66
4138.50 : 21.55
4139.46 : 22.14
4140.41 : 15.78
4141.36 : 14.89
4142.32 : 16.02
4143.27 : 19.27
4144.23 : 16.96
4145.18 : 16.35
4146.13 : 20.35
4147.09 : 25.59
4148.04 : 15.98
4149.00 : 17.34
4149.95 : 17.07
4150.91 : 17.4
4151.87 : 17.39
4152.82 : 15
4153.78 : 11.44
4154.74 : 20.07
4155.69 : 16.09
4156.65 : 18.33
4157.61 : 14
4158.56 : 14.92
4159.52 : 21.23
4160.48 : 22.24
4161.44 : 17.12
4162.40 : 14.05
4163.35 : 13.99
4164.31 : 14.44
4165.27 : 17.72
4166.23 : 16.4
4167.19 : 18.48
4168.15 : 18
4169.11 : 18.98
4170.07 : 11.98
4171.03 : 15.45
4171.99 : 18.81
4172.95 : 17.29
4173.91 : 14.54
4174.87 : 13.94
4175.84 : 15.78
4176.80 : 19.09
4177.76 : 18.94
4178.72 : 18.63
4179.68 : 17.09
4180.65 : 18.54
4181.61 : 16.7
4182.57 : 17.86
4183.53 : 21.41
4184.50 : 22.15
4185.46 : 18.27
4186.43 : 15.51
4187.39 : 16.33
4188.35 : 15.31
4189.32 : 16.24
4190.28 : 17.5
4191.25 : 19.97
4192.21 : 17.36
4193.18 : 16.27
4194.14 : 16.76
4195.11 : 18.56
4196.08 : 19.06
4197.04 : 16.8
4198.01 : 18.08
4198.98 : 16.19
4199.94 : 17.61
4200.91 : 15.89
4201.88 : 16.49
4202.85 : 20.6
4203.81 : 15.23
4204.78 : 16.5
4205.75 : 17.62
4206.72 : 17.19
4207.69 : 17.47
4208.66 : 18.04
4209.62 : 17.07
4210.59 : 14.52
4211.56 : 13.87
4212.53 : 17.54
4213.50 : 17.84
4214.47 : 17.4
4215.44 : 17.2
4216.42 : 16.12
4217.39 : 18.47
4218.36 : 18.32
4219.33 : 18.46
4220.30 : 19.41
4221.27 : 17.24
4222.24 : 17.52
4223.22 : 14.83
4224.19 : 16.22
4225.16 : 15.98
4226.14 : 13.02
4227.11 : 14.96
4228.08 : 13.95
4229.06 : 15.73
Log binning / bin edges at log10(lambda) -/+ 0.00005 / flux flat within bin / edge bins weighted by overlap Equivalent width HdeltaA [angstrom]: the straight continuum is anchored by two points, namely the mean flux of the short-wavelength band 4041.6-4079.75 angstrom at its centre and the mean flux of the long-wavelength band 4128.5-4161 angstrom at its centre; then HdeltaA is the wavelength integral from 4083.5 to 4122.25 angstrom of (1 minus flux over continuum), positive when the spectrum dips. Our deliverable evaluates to 1.1 angstrom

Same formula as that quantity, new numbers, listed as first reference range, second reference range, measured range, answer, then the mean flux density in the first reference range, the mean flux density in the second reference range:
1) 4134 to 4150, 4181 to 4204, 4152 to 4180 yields 1.98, 18.3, 17.6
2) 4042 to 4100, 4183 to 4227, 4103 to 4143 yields 1.02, 17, 17.2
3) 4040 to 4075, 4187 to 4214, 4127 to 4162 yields -1.14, 16.9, 17.1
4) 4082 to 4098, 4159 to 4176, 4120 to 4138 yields 0.20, 17.6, 16.7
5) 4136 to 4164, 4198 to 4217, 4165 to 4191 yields -0.14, 17.5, 16.9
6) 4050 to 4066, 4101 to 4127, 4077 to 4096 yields -1.24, 16.9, 16.4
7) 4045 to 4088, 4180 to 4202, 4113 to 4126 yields 0.54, 17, 17.6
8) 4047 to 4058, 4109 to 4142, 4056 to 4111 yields 1.64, 17.5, 17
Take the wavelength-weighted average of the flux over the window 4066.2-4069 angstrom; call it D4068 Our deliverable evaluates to 18.3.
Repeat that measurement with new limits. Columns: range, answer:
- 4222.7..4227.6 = 15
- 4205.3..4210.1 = 17.5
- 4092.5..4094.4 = 18.8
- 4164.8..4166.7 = 17.1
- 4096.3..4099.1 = 15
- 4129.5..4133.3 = 16.7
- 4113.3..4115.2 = 16.7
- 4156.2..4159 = 15.8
